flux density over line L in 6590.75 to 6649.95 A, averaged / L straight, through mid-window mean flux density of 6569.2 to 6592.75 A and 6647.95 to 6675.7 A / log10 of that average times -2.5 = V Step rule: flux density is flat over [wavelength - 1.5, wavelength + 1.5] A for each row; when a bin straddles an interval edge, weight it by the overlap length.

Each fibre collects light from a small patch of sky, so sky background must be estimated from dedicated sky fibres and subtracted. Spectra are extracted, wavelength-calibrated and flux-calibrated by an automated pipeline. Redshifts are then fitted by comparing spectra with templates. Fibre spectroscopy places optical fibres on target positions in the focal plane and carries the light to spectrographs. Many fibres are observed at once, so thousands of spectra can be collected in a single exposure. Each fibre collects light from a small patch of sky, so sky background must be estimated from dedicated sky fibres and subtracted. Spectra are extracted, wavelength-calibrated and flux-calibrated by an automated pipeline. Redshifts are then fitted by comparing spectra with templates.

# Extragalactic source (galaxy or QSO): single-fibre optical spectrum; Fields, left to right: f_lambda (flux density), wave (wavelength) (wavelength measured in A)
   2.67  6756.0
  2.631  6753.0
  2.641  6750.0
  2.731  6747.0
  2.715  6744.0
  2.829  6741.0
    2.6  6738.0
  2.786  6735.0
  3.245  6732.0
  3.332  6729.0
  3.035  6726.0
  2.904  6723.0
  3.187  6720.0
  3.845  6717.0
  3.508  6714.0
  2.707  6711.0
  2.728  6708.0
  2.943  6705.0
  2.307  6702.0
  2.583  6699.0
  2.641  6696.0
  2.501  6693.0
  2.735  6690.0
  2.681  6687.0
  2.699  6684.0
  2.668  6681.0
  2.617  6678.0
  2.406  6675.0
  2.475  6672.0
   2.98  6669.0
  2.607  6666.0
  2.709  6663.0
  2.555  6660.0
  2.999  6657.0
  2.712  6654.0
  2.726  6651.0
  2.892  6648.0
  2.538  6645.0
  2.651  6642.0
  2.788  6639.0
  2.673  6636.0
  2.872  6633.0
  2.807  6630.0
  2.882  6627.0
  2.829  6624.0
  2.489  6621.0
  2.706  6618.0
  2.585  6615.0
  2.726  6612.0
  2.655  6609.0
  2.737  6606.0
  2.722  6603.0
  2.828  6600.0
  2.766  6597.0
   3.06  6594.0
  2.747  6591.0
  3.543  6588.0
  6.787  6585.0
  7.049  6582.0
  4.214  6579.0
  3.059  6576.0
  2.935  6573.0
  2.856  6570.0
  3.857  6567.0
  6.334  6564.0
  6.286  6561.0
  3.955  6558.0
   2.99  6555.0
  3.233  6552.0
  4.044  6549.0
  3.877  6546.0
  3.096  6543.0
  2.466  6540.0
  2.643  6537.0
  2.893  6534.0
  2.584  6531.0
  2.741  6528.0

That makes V 0.242 mag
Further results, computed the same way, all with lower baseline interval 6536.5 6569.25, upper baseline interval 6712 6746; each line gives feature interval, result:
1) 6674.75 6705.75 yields 0.24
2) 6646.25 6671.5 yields 0.23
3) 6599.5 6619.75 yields 0.32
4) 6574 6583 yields -0.20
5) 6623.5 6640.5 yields 0.25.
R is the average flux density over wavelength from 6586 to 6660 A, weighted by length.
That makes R 2.81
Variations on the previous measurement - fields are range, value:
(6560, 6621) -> 3.67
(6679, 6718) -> 2.8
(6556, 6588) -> 4.65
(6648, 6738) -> 2.82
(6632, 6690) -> 2.7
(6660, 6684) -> 2.64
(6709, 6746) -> 3.05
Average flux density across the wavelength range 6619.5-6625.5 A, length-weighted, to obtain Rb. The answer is 2.66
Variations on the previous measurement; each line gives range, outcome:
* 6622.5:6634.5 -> 2.85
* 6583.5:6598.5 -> 3.78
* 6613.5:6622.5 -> 2.59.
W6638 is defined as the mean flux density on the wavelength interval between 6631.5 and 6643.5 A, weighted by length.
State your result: 2.75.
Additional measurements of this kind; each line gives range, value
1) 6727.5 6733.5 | 3.29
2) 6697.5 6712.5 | 2.65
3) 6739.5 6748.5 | 2.76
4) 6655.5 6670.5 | 2.77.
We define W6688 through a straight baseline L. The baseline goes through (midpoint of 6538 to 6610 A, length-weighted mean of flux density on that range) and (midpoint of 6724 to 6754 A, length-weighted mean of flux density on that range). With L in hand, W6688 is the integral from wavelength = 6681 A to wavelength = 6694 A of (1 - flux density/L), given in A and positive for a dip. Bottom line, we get 2.0 A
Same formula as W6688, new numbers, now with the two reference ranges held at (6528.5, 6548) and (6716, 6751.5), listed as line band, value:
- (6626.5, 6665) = 2.8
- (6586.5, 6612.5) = 0.7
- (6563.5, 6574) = -3.1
